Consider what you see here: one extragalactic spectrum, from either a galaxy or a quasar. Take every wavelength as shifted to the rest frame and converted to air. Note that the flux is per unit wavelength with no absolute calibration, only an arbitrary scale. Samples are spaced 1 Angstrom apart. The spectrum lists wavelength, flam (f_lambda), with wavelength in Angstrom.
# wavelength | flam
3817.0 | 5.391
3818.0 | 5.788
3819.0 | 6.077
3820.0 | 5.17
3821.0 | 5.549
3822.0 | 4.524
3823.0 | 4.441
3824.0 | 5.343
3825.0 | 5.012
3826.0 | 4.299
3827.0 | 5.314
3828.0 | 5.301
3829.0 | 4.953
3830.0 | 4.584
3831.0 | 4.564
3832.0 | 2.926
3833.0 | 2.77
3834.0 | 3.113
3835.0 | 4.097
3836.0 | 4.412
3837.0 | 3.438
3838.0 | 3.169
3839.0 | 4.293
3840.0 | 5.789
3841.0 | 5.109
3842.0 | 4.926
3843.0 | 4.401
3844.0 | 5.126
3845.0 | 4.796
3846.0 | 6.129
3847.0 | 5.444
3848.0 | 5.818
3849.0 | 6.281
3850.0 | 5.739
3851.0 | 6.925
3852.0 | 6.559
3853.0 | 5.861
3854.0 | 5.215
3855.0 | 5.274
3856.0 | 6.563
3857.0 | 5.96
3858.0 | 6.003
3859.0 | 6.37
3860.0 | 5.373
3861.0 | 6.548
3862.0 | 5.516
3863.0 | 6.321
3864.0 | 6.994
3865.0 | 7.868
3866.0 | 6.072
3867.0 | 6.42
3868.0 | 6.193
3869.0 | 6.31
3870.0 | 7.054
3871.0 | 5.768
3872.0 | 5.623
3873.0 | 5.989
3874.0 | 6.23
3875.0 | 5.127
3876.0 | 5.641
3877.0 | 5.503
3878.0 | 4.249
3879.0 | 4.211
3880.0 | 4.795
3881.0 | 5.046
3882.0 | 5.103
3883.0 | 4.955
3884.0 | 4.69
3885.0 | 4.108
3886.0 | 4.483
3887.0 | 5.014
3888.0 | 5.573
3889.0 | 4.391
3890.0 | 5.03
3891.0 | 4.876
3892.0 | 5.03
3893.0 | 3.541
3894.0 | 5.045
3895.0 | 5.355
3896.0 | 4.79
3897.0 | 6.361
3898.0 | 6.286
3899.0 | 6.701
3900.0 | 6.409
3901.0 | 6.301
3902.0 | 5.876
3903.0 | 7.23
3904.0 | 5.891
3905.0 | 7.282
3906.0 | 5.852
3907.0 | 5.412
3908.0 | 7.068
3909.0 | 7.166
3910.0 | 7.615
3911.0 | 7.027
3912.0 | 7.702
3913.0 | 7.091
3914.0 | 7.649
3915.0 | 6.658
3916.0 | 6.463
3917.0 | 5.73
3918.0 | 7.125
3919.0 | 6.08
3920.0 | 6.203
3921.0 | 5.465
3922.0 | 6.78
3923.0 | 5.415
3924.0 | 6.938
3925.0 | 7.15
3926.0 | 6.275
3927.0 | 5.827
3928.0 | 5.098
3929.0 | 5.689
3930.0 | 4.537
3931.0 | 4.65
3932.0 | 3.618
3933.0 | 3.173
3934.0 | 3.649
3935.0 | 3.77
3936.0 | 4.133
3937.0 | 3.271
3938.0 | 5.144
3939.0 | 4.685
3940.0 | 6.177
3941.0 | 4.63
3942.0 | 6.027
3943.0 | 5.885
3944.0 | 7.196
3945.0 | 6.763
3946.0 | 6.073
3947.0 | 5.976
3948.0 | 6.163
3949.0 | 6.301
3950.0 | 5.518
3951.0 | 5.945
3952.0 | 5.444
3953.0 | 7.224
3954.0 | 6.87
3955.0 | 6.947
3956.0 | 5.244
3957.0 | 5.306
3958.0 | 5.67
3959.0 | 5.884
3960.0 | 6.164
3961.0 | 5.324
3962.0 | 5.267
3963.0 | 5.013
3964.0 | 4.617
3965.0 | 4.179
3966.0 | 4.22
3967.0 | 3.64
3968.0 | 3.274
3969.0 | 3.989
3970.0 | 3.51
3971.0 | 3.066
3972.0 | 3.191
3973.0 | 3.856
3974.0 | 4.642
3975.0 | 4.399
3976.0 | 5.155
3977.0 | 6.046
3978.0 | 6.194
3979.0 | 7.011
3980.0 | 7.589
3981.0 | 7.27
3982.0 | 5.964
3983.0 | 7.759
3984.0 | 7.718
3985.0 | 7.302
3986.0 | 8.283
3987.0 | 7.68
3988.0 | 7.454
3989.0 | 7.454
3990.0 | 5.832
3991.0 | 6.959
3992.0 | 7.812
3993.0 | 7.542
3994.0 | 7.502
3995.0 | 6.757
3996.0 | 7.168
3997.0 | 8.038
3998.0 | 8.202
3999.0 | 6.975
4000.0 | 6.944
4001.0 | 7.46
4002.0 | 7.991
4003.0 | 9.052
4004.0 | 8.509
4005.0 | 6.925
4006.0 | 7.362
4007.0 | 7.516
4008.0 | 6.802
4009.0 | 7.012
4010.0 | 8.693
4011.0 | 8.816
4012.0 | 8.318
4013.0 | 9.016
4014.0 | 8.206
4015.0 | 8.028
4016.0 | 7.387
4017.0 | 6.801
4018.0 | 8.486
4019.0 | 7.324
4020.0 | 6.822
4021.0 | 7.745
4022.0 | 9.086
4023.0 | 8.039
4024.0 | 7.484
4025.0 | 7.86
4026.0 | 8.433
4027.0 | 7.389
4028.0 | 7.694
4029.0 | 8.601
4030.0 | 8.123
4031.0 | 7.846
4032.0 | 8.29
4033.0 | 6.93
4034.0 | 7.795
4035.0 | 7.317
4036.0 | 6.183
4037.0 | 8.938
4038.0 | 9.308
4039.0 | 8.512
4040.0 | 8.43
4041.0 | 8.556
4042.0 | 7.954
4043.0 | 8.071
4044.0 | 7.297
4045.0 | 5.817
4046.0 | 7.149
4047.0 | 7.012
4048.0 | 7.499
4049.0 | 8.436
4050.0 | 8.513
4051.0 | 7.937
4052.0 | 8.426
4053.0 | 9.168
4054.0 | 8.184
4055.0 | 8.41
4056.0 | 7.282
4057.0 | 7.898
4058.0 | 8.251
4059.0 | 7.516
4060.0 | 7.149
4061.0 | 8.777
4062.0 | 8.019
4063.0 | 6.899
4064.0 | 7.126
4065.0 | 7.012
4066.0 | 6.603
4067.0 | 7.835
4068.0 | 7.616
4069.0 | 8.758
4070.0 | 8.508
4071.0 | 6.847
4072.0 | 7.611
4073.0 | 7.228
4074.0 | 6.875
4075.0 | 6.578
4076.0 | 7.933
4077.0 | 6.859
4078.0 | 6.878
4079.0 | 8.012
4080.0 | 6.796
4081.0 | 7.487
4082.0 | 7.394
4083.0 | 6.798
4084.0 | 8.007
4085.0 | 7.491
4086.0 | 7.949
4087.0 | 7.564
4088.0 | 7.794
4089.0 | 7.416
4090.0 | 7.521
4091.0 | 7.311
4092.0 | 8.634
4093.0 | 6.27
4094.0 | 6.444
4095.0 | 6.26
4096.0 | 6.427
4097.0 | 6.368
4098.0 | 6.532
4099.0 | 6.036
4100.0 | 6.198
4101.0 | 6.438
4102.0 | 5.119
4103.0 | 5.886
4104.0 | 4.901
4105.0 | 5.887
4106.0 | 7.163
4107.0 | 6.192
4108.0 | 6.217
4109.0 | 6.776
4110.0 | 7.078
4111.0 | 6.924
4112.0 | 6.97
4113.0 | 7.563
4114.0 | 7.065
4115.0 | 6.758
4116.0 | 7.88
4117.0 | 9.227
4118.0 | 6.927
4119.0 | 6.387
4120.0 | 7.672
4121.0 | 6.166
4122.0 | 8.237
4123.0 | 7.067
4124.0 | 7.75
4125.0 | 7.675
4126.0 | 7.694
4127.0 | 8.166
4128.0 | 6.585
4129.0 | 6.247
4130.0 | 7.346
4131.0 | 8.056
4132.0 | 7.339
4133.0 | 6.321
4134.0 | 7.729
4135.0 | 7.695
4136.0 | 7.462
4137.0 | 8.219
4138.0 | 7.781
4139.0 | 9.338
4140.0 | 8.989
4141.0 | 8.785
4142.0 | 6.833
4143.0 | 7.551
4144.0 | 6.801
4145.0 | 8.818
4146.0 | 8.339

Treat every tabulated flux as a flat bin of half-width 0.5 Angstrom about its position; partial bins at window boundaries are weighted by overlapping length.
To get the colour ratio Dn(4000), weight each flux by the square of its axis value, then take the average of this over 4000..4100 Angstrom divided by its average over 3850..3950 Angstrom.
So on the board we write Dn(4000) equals 1.4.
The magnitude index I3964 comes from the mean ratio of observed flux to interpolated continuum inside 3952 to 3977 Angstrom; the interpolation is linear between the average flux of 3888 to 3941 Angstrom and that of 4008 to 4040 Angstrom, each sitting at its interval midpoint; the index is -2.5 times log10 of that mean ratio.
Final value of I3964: 0.34 mag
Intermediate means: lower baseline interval 5.73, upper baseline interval 7.94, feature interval 4.9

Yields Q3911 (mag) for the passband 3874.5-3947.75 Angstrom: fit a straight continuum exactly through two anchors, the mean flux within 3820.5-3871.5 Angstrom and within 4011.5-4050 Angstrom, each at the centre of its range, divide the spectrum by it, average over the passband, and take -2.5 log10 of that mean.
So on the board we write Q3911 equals 0.11 mag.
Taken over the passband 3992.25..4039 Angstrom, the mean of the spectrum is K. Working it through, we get 7.81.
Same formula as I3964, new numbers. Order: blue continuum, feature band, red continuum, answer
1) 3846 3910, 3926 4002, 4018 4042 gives 0.21 mag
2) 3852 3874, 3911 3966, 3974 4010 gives 0.18 mag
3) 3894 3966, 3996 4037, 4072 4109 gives -0.21 mag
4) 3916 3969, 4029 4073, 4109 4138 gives -0.18 mag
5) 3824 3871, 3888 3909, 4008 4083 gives 0.04 mag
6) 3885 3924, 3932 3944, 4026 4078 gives 0.35 mag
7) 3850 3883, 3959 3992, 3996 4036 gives 0.28 mag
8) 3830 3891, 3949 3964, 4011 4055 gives 0.16 mag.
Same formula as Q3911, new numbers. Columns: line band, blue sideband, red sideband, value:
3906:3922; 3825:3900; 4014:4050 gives -0.105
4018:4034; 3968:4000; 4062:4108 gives -0.185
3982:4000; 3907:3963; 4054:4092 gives -0.132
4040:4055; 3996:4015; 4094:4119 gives -0.079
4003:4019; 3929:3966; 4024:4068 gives -0.139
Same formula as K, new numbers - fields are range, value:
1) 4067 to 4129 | 7.09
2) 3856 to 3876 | 6.19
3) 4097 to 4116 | 6.46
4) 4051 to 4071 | 7.84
